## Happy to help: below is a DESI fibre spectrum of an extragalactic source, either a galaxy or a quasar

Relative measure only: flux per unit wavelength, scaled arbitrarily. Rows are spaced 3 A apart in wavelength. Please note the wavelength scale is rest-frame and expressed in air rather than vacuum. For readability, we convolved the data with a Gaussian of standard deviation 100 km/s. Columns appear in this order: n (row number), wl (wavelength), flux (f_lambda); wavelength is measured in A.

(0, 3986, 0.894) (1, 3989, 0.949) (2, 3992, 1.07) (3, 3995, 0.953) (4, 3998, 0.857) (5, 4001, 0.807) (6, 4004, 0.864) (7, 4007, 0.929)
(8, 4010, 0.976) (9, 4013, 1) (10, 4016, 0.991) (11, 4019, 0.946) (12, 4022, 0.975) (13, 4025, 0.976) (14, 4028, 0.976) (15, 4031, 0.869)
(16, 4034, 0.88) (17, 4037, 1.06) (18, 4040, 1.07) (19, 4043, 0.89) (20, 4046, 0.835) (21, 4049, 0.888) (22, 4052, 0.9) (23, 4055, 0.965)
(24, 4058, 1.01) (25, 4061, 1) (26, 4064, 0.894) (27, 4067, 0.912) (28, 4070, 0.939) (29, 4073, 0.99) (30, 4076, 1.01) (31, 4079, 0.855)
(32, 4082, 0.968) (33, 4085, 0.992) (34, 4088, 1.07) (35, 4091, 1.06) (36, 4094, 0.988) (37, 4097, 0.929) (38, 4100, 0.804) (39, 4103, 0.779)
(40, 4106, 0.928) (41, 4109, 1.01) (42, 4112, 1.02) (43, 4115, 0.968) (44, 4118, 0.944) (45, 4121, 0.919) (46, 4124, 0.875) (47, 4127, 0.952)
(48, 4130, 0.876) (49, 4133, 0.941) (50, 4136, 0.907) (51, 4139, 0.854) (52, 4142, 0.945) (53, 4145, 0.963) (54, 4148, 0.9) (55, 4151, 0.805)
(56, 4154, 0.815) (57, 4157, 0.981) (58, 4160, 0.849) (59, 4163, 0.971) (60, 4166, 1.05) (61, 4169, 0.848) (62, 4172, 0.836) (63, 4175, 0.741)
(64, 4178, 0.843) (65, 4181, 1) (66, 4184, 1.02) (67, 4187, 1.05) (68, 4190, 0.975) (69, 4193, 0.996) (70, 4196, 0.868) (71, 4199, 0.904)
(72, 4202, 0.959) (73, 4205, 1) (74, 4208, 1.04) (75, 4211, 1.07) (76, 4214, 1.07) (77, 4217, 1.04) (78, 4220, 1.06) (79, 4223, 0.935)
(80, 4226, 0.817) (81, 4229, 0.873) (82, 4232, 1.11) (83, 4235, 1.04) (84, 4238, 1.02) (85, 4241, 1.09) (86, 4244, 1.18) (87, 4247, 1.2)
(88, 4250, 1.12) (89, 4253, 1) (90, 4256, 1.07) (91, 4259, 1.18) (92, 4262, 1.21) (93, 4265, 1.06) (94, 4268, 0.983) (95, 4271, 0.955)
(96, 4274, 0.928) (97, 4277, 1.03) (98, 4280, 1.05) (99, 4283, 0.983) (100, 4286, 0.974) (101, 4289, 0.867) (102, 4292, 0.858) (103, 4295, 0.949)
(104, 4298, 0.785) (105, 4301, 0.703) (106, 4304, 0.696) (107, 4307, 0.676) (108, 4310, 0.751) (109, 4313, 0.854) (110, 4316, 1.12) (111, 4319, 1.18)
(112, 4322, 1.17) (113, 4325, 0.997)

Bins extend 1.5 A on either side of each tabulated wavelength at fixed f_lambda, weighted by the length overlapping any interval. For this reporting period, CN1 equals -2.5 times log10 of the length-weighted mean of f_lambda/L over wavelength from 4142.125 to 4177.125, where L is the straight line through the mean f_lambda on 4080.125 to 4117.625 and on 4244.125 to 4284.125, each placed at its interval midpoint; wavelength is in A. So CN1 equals 0.12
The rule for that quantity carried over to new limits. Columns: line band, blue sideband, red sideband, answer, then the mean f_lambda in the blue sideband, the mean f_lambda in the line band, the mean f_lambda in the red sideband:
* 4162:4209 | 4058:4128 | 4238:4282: 0.08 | 0.949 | 0.943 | 1.07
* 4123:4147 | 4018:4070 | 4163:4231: 0.04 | 0.944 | 0.915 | 0.956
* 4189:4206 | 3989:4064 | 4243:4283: 0.10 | 0.944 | 0.948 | 1.07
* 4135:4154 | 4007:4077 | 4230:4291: 0.13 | 0.953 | 0.889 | 1.05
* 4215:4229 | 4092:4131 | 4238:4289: 0.07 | 0.925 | 0.957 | 1.06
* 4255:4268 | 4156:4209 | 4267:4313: -0.24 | 0.939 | 1.12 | 0.877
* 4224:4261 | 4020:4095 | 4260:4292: -0.07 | 0.959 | 1.06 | 1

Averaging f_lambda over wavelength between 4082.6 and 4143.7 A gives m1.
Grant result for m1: 0.939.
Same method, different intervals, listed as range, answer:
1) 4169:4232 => 0.956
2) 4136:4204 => 0.917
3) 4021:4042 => 0.97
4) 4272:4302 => 0.917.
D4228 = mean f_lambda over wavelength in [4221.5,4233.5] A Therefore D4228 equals 0.934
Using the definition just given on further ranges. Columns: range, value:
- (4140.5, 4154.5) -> 0.891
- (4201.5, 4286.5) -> 1.04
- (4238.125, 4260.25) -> 1.11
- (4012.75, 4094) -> 0.96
